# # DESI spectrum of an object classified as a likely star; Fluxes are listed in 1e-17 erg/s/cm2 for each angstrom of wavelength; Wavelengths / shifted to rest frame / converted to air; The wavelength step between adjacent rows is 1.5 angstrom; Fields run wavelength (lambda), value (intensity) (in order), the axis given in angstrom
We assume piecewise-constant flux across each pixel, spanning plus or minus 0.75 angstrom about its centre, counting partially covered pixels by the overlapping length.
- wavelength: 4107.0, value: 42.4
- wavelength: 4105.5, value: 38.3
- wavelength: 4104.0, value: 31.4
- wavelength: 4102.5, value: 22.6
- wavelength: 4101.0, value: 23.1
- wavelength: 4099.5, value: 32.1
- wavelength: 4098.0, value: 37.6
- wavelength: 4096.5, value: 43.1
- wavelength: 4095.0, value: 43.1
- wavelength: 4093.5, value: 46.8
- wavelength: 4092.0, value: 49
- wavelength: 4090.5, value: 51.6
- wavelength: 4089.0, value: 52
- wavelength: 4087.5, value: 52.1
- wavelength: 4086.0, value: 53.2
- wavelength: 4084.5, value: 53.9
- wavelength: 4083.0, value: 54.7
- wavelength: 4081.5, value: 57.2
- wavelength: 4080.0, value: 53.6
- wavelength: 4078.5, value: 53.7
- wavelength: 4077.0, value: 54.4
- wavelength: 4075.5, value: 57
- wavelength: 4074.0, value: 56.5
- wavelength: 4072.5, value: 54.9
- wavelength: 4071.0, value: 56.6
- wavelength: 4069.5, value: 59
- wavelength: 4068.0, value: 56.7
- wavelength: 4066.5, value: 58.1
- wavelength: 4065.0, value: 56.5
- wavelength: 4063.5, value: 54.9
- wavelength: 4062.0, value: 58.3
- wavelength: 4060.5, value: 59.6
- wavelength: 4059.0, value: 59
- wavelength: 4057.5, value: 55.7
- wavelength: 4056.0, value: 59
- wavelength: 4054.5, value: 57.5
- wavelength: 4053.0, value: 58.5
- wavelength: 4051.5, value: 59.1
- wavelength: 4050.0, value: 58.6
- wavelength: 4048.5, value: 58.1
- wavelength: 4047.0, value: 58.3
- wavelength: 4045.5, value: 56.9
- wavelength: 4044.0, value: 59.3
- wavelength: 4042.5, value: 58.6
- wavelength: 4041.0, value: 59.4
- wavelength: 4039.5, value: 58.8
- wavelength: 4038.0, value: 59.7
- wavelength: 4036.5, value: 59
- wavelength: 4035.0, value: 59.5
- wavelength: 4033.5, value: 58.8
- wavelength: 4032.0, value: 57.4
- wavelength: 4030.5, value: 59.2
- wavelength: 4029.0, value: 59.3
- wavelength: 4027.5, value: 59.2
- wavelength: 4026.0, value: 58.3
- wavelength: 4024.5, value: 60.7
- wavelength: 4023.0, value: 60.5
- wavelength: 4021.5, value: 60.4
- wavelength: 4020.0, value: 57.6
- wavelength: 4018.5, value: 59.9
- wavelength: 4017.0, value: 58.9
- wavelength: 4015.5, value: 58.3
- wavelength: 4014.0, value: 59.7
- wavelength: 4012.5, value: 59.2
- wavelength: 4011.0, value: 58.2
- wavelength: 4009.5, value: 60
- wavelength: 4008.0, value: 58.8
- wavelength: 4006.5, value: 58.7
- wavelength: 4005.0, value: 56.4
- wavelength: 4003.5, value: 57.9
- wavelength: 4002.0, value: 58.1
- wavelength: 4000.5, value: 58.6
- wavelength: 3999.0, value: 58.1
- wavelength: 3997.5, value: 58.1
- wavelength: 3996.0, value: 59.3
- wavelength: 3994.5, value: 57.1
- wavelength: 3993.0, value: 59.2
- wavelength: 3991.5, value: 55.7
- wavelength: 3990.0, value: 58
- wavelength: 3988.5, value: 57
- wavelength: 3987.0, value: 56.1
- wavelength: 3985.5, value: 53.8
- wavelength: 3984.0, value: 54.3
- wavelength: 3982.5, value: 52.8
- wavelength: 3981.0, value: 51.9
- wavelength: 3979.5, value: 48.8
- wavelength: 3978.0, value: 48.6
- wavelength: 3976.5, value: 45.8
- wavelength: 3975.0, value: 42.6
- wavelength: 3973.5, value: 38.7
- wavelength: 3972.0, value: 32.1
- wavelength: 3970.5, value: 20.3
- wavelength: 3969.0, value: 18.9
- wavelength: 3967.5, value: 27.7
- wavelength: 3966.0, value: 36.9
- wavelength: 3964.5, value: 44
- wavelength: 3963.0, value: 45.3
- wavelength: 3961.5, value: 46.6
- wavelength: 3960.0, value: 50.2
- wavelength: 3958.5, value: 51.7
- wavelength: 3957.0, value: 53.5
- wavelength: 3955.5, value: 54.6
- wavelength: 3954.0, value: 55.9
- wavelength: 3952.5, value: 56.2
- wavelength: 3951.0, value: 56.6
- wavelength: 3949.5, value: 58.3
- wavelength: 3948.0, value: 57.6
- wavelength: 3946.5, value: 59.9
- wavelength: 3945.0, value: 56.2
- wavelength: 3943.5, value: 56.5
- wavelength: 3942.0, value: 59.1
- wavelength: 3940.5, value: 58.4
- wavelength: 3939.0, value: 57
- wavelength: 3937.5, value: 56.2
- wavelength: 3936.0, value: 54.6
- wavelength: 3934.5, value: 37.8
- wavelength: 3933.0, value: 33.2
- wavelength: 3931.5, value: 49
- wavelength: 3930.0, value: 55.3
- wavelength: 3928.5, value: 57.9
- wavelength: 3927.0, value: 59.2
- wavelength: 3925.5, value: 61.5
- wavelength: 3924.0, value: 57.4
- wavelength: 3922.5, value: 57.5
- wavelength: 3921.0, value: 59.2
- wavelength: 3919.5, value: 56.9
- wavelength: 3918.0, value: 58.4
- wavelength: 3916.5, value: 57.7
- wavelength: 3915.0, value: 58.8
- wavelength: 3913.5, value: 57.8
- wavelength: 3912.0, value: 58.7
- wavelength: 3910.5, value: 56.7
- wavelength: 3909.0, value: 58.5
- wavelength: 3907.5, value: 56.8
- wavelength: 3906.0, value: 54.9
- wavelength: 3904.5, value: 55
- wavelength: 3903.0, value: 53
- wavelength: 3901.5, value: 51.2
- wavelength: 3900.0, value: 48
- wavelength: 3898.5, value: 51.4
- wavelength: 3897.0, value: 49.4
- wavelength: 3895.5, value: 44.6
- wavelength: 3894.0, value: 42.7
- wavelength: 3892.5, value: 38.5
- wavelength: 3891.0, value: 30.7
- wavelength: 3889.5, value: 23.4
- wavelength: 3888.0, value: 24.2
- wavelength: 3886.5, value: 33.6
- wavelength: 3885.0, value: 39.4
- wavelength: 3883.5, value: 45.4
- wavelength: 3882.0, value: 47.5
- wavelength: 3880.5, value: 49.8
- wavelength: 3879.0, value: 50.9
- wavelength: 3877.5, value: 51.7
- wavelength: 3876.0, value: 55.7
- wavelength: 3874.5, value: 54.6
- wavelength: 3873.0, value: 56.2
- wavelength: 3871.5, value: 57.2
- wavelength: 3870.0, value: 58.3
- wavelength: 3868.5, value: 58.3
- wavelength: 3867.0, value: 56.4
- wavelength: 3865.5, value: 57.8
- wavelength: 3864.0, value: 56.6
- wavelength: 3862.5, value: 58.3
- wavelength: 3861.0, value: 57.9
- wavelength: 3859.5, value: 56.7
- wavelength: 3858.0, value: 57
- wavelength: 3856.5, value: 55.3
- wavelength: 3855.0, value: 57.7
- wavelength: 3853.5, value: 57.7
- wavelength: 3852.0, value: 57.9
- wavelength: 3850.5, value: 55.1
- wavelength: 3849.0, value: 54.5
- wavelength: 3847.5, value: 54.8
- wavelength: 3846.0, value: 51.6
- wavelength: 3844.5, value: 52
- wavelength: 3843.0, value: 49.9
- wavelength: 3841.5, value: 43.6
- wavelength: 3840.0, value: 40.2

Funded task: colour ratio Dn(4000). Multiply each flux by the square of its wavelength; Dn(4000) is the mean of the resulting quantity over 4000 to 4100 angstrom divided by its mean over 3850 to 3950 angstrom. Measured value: 1.1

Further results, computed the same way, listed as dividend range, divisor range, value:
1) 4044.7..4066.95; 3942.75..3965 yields 1.14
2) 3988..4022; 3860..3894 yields 1.29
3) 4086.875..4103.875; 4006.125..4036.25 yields 0.71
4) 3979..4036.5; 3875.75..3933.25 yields 1.21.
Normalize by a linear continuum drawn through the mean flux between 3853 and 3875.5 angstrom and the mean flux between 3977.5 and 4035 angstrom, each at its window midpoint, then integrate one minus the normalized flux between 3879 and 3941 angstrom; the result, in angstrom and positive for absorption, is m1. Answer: 7.6 angstrom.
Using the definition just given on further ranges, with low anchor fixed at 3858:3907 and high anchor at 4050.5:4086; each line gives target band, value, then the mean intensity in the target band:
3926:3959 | -1.8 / 54.4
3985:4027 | -3.2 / 58.3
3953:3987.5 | 5.2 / 44.8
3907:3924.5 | -2.5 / 57.9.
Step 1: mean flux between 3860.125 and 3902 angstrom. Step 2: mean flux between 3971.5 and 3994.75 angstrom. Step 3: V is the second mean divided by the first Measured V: 1.1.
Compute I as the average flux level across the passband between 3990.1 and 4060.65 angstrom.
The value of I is 58.6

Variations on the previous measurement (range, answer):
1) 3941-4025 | 52.8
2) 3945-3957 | 56.7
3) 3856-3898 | 48.8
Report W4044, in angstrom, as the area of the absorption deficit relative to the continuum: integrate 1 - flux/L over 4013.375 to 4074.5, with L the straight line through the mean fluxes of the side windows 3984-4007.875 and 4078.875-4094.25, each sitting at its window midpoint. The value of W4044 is -4.0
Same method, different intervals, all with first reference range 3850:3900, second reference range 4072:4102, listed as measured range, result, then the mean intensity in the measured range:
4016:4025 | -1.93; 59.6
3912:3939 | -2.82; 54.8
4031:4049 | -3.56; 58.7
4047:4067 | -3.70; 57.9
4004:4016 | -2.32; 58.7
